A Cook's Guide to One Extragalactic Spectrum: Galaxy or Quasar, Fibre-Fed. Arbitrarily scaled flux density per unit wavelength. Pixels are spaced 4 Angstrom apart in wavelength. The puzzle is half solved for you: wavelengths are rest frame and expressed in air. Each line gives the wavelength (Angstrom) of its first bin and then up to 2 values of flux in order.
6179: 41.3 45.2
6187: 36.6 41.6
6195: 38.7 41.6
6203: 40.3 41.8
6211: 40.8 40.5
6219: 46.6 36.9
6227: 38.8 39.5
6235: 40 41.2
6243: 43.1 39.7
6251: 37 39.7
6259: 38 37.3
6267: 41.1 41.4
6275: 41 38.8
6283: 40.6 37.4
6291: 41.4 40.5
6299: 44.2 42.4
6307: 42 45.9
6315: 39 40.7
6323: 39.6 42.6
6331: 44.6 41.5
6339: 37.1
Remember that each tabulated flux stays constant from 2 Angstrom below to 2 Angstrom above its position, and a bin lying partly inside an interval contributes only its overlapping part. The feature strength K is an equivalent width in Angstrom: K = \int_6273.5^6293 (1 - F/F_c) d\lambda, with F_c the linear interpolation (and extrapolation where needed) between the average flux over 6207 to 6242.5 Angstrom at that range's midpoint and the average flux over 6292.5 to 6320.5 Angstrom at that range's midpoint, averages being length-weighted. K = 0.9 Angstrom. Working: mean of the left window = 40.7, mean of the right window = 42.1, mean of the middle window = 39.8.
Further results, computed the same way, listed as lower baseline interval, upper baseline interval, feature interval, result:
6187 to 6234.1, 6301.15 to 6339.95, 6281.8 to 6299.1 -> 0.4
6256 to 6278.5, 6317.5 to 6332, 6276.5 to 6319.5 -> -0.4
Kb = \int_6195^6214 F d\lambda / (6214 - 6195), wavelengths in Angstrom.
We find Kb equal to 40.8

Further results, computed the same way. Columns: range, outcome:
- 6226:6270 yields 39.6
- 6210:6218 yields 41.4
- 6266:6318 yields 41.2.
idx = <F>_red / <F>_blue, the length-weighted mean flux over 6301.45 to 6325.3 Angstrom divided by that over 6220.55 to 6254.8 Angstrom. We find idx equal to 1.05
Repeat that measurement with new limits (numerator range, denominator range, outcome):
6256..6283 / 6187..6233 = 0.98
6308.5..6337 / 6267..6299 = 1.04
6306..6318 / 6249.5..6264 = 1.11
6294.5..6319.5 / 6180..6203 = 1.04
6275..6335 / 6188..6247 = 1.02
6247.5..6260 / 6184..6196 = 0.97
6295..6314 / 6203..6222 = 1.03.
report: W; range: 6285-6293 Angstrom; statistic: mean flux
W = 39.4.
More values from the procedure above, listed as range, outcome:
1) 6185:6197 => 39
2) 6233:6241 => 40.6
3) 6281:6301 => 40.8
